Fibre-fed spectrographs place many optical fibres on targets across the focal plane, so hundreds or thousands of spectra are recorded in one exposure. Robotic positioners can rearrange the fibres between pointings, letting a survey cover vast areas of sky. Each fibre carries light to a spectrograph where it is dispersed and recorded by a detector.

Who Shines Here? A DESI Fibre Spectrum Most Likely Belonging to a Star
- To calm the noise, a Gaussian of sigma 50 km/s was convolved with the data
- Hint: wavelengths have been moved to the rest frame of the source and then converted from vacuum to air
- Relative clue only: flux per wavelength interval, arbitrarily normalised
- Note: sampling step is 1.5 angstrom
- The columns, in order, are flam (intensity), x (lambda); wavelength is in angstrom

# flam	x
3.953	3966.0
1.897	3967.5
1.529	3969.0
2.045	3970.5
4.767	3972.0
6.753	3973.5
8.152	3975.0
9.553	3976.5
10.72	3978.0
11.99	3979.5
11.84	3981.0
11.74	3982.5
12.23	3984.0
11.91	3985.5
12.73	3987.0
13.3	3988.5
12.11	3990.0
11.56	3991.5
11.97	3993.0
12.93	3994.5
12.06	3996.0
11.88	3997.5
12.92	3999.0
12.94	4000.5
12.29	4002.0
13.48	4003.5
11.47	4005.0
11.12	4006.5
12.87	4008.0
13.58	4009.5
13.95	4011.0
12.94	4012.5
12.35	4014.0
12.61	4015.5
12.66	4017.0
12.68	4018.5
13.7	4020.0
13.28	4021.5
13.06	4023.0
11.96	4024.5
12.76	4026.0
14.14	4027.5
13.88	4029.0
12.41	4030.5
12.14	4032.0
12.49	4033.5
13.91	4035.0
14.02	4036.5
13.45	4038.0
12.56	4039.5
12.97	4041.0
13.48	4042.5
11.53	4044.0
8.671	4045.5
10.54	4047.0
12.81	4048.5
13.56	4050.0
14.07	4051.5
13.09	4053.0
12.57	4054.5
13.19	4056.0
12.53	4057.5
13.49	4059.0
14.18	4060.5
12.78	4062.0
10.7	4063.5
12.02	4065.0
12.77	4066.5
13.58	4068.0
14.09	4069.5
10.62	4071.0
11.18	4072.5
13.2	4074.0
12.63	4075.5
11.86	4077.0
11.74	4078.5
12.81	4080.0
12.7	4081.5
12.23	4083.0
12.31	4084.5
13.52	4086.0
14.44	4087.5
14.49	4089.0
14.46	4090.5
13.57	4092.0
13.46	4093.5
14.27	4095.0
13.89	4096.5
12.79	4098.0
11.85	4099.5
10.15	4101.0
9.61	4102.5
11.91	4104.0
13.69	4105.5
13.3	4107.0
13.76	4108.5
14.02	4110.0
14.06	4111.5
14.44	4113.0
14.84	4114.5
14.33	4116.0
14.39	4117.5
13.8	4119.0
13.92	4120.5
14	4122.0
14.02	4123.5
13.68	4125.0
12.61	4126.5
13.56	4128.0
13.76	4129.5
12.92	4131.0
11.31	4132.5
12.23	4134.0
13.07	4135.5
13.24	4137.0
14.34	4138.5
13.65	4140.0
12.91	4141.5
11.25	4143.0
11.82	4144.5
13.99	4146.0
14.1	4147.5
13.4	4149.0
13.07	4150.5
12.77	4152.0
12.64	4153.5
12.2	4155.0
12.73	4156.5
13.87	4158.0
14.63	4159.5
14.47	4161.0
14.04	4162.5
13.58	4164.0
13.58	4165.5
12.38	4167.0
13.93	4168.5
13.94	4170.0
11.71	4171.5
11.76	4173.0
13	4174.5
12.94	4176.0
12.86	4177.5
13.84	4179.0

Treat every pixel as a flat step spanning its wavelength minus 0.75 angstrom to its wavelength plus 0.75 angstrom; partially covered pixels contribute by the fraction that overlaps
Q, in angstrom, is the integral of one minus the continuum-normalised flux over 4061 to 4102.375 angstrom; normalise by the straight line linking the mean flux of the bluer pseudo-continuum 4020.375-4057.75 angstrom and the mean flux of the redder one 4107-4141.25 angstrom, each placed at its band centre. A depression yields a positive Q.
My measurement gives 1.5 angstrom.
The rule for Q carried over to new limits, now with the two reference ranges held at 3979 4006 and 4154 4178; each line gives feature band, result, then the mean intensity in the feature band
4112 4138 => -1.1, 13.5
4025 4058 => -0.5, 12.8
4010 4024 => -0.7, 13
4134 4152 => 0.0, 13.1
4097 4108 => 0.8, 12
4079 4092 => -0.6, 13.4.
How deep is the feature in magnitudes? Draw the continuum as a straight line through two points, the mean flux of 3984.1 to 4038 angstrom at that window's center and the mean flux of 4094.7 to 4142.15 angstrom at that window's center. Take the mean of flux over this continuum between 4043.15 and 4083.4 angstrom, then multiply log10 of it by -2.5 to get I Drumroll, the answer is 0.05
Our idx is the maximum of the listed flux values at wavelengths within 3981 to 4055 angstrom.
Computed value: 14.14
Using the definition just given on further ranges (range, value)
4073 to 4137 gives 14.84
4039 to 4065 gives 14.18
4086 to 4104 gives 14.49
